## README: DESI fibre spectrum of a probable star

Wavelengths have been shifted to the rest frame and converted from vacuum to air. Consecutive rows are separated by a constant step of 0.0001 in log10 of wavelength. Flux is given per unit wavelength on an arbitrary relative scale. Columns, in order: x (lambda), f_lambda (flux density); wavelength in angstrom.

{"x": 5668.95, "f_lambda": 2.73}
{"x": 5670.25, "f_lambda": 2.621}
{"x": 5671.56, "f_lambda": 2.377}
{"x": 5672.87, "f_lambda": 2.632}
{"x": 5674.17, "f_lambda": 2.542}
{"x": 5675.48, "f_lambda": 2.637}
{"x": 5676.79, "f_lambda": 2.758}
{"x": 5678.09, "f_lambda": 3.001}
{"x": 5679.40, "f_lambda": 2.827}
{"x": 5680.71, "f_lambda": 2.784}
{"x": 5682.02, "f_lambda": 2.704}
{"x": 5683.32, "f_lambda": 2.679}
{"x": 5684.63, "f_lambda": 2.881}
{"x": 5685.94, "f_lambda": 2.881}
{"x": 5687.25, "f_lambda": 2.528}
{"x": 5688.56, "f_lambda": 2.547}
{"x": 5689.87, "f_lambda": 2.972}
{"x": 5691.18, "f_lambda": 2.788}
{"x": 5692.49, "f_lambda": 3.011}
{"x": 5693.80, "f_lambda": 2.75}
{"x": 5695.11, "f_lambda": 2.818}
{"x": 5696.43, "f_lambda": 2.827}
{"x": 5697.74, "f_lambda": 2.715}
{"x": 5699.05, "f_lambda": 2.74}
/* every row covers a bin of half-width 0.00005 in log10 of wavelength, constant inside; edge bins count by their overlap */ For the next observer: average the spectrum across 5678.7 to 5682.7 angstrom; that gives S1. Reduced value 2.77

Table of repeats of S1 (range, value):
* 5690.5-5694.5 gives 2.85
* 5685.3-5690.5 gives 2.73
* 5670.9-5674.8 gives 2.52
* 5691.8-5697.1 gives 2.85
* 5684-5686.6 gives 2.88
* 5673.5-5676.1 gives 2.59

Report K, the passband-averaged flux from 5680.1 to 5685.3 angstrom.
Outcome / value 2.76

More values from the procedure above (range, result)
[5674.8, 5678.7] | 2.8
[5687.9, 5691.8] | 2.77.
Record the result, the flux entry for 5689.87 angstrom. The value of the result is 2.972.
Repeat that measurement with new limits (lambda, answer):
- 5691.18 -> 2.788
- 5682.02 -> 2.704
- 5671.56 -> 2.377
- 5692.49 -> 3.011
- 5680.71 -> 2.784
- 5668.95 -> 2.73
